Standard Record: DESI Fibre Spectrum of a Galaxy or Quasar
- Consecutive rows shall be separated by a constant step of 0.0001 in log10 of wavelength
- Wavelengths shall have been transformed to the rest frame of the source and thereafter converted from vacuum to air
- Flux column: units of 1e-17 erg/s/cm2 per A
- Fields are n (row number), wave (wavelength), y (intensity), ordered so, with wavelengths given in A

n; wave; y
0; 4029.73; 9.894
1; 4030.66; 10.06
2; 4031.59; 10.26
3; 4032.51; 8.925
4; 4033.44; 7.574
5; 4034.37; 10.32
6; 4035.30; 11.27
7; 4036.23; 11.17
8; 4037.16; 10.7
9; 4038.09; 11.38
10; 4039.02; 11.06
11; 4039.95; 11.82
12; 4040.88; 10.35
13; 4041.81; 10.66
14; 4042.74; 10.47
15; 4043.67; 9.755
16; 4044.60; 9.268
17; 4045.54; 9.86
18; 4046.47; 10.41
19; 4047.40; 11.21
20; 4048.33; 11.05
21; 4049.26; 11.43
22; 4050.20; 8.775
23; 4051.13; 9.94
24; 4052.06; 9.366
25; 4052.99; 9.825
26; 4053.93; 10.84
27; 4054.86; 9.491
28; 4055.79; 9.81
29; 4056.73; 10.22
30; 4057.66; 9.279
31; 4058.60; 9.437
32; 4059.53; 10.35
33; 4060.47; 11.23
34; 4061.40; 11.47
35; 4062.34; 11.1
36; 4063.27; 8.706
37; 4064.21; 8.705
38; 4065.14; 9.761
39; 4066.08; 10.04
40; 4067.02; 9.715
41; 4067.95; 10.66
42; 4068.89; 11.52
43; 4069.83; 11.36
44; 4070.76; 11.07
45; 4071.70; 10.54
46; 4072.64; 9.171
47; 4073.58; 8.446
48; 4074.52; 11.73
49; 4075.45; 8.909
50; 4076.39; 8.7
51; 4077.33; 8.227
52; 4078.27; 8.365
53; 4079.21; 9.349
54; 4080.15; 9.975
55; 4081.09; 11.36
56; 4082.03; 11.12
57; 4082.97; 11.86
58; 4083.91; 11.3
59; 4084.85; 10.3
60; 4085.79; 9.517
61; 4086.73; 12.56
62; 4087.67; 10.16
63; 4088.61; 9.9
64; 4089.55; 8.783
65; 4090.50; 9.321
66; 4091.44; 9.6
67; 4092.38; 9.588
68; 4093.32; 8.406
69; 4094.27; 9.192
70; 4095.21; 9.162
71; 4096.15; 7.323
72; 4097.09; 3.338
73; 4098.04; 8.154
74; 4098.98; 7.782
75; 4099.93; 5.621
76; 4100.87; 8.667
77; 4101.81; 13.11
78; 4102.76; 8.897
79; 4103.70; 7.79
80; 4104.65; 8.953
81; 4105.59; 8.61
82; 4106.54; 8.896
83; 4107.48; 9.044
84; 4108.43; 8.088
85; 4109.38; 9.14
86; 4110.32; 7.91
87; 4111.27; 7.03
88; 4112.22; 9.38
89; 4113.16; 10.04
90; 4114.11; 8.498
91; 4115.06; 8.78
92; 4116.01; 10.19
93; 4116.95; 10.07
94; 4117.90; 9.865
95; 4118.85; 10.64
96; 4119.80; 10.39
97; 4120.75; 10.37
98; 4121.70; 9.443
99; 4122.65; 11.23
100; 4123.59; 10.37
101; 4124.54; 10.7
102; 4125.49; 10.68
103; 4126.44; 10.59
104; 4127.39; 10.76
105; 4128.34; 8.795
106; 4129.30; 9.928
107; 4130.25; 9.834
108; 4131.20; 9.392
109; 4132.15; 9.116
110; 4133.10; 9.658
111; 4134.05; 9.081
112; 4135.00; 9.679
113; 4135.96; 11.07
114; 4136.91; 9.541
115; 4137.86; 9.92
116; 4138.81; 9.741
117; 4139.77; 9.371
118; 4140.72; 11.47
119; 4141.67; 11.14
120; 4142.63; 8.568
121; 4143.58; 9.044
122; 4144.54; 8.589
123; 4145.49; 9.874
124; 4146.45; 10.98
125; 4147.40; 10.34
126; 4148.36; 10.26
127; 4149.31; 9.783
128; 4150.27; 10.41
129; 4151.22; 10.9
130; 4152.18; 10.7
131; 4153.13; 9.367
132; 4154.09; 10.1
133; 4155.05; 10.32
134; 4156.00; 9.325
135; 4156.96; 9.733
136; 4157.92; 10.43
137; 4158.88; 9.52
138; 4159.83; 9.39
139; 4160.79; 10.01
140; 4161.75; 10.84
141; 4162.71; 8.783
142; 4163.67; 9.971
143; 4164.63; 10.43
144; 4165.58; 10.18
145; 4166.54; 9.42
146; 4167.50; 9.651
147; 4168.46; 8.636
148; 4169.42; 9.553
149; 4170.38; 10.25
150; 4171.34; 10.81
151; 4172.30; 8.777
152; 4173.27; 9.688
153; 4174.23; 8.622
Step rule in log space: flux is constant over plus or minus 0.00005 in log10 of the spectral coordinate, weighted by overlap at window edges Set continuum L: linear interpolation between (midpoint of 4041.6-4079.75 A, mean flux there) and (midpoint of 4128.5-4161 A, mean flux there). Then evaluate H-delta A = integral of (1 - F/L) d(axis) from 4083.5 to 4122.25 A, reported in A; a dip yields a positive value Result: 3.2 A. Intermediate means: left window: 10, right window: 9.89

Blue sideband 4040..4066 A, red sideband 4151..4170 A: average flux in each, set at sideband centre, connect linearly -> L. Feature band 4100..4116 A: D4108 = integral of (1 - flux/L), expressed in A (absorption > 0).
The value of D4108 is 1.8 A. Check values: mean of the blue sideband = 10.1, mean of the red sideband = 9.85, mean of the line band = 8.88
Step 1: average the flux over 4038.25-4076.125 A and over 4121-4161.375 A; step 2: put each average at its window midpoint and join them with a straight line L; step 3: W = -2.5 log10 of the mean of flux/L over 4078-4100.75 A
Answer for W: 0.10 mag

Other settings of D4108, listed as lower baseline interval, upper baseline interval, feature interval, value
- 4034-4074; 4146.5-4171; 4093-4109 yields 2.91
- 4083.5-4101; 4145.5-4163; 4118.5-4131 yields -1.00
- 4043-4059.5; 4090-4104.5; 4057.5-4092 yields -3.47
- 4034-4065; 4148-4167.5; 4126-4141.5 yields 0.26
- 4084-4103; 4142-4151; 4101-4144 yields -0.92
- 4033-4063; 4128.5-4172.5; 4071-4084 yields 0.36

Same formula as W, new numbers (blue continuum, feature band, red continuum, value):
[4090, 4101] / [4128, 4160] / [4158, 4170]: -0.074 mag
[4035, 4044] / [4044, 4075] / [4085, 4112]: -0.003 mag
